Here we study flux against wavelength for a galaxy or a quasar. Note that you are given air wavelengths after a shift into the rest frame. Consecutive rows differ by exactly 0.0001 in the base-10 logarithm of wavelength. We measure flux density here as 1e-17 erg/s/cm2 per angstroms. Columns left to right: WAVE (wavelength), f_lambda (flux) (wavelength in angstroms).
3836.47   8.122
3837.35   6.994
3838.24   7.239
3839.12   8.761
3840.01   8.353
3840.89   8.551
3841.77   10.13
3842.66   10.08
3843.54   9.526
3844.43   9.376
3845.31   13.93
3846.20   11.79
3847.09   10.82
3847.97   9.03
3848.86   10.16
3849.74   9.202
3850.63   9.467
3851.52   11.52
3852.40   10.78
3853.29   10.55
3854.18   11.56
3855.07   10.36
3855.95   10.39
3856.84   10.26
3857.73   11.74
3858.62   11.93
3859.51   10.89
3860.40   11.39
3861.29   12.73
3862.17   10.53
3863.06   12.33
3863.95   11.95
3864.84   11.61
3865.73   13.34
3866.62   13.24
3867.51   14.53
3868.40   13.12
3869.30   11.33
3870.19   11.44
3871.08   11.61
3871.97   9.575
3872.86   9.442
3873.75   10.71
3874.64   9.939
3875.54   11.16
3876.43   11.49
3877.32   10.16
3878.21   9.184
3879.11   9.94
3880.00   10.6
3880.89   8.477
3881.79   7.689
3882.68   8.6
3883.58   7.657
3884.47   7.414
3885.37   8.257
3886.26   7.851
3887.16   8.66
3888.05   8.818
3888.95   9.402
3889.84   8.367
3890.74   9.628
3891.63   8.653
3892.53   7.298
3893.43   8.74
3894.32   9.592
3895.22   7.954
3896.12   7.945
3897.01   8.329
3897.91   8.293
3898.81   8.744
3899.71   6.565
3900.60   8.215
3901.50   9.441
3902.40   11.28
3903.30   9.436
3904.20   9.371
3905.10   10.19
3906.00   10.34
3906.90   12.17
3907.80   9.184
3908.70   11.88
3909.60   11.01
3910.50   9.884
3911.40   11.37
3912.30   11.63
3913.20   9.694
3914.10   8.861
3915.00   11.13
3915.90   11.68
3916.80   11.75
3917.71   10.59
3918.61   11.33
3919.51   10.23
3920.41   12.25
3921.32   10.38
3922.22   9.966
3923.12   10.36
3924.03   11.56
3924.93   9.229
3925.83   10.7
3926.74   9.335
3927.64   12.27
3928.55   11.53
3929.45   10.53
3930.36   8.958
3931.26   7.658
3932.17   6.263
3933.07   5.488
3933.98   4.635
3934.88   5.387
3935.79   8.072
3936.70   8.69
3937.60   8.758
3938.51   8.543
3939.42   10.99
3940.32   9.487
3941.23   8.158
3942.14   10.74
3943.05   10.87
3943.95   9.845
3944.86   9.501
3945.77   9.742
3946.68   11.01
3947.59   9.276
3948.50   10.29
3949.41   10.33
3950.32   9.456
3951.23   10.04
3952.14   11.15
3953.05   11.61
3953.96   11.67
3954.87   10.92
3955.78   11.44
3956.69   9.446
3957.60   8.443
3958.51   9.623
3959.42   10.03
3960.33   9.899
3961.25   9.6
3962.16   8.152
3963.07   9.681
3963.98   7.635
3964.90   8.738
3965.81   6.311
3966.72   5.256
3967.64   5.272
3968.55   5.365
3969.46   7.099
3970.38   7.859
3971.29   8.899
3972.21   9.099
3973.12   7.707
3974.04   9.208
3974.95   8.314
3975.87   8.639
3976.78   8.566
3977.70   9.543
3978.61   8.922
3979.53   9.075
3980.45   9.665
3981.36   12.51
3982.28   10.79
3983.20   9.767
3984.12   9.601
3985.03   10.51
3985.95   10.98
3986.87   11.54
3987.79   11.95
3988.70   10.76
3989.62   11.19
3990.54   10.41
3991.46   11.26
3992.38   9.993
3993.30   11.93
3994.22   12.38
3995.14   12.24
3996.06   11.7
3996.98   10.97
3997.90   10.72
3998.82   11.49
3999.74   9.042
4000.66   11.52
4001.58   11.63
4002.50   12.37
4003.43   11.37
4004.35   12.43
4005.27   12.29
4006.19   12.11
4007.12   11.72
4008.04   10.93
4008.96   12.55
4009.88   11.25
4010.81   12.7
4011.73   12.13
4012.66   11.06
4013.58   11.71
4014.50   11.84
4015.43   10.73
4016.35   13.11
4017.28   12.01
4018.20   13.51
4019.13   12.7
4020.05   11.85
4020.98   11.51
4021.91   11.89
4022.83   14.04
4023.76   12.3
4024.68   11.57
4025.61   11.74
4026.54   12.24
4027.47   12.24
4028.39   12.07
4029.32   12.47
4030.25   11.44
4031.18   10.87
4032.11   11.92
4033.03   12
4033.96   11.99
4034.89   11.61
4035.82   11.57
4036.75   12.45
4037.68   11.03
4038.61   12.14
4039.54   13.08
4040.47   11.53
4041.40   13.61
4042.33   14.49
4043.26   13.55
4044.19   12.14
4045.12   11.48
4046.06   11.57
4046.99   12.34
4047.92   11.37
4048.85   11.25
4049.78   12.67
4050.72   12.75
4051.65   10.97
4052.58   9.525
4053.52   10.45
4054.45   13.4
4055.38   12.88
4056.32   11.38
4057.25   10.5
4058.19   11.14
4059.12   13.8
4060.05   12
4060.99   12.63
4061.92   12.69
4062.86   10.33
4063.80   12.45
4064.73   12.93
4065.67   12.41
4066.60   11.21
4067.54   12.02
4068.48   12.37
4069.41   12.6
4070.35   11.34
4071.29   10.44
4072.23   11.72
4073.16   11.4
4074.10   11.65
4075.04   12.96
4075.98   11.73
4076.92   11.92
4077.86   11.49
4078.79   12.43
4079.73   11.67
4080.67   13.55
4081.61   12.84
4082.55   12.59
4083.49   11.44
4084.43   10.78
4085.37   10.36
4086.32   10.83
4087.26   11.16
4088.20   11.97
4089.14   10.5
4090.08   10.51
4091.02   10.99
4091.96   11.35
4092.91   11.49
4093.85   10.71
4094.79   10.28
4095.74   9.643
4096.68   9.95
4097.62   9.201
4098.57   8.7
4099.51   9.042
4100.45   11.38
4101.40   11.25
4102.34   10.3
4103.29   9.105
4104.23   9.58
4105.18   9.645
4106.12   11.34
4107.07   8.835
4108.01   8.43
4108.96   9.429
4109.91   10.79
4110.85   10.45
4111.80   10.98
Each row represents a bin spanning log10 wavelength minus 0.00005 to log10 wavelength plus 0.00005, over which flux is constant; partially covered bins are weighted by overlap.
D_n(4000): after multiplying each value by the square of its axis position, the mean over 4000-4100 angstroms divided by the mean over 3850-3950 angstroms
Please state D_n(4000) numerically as 1.3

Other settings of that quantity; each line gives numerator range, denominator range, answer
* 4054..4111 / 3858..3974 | 1.26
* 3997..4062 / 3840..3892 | 1.25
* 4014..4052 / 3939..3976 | 1.37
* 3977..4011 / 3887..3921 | 1.19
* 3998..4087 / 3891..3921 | 1.30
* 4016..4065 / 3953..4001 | 1.29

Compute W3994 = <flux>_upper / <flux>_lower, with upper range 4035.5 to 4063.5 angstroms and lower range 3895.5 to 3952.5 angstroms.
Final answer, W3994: 1.2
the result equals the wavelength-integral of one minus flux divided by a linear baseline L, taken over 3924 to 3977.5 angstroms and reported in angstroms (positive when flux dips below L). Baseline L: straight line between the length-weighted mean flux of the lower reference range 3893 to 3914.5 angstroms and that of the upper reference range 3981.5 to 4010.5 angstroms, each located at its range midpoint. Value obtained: 7.3 angstroms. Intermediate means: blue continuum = 9.59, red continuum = 11.3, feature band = 9.01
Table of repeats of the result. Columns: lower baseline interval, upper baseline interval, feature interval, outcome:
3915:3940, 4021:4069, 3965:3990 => 3.7 angstroms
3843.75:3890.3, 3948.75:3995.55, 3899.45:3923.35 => -0.7 angstroms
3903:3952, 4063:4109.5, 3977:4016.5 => -3.1 angstroms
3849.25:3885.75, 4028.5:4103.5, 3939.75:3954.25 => 1.1 angstroms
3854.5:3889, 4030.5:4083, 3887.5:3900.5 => 2.7 angstroms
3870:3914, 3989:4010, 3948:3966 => 1.5 angstroms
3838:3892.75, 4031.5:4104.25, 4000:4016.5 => -0.9 angstroms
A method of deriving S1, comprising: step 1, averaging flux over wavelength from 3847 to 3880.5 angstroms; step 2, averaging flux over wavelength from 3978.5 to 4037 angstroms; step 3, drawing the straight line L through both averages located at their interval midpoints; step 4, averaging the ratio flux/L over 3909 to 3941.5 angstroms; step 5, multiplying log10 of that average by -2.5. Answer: 0.16 mag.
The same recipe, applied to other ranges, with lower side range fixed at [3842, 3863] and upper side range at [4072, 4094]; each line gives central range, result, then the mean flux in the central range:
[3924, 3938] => 0.273 mag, 8.61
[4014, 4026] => -0.077 mag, 12.2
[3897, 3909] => 0.152 mag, 9.54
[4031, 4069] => -0.050 mag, 12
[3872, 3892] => 0.185 mag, 9.2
